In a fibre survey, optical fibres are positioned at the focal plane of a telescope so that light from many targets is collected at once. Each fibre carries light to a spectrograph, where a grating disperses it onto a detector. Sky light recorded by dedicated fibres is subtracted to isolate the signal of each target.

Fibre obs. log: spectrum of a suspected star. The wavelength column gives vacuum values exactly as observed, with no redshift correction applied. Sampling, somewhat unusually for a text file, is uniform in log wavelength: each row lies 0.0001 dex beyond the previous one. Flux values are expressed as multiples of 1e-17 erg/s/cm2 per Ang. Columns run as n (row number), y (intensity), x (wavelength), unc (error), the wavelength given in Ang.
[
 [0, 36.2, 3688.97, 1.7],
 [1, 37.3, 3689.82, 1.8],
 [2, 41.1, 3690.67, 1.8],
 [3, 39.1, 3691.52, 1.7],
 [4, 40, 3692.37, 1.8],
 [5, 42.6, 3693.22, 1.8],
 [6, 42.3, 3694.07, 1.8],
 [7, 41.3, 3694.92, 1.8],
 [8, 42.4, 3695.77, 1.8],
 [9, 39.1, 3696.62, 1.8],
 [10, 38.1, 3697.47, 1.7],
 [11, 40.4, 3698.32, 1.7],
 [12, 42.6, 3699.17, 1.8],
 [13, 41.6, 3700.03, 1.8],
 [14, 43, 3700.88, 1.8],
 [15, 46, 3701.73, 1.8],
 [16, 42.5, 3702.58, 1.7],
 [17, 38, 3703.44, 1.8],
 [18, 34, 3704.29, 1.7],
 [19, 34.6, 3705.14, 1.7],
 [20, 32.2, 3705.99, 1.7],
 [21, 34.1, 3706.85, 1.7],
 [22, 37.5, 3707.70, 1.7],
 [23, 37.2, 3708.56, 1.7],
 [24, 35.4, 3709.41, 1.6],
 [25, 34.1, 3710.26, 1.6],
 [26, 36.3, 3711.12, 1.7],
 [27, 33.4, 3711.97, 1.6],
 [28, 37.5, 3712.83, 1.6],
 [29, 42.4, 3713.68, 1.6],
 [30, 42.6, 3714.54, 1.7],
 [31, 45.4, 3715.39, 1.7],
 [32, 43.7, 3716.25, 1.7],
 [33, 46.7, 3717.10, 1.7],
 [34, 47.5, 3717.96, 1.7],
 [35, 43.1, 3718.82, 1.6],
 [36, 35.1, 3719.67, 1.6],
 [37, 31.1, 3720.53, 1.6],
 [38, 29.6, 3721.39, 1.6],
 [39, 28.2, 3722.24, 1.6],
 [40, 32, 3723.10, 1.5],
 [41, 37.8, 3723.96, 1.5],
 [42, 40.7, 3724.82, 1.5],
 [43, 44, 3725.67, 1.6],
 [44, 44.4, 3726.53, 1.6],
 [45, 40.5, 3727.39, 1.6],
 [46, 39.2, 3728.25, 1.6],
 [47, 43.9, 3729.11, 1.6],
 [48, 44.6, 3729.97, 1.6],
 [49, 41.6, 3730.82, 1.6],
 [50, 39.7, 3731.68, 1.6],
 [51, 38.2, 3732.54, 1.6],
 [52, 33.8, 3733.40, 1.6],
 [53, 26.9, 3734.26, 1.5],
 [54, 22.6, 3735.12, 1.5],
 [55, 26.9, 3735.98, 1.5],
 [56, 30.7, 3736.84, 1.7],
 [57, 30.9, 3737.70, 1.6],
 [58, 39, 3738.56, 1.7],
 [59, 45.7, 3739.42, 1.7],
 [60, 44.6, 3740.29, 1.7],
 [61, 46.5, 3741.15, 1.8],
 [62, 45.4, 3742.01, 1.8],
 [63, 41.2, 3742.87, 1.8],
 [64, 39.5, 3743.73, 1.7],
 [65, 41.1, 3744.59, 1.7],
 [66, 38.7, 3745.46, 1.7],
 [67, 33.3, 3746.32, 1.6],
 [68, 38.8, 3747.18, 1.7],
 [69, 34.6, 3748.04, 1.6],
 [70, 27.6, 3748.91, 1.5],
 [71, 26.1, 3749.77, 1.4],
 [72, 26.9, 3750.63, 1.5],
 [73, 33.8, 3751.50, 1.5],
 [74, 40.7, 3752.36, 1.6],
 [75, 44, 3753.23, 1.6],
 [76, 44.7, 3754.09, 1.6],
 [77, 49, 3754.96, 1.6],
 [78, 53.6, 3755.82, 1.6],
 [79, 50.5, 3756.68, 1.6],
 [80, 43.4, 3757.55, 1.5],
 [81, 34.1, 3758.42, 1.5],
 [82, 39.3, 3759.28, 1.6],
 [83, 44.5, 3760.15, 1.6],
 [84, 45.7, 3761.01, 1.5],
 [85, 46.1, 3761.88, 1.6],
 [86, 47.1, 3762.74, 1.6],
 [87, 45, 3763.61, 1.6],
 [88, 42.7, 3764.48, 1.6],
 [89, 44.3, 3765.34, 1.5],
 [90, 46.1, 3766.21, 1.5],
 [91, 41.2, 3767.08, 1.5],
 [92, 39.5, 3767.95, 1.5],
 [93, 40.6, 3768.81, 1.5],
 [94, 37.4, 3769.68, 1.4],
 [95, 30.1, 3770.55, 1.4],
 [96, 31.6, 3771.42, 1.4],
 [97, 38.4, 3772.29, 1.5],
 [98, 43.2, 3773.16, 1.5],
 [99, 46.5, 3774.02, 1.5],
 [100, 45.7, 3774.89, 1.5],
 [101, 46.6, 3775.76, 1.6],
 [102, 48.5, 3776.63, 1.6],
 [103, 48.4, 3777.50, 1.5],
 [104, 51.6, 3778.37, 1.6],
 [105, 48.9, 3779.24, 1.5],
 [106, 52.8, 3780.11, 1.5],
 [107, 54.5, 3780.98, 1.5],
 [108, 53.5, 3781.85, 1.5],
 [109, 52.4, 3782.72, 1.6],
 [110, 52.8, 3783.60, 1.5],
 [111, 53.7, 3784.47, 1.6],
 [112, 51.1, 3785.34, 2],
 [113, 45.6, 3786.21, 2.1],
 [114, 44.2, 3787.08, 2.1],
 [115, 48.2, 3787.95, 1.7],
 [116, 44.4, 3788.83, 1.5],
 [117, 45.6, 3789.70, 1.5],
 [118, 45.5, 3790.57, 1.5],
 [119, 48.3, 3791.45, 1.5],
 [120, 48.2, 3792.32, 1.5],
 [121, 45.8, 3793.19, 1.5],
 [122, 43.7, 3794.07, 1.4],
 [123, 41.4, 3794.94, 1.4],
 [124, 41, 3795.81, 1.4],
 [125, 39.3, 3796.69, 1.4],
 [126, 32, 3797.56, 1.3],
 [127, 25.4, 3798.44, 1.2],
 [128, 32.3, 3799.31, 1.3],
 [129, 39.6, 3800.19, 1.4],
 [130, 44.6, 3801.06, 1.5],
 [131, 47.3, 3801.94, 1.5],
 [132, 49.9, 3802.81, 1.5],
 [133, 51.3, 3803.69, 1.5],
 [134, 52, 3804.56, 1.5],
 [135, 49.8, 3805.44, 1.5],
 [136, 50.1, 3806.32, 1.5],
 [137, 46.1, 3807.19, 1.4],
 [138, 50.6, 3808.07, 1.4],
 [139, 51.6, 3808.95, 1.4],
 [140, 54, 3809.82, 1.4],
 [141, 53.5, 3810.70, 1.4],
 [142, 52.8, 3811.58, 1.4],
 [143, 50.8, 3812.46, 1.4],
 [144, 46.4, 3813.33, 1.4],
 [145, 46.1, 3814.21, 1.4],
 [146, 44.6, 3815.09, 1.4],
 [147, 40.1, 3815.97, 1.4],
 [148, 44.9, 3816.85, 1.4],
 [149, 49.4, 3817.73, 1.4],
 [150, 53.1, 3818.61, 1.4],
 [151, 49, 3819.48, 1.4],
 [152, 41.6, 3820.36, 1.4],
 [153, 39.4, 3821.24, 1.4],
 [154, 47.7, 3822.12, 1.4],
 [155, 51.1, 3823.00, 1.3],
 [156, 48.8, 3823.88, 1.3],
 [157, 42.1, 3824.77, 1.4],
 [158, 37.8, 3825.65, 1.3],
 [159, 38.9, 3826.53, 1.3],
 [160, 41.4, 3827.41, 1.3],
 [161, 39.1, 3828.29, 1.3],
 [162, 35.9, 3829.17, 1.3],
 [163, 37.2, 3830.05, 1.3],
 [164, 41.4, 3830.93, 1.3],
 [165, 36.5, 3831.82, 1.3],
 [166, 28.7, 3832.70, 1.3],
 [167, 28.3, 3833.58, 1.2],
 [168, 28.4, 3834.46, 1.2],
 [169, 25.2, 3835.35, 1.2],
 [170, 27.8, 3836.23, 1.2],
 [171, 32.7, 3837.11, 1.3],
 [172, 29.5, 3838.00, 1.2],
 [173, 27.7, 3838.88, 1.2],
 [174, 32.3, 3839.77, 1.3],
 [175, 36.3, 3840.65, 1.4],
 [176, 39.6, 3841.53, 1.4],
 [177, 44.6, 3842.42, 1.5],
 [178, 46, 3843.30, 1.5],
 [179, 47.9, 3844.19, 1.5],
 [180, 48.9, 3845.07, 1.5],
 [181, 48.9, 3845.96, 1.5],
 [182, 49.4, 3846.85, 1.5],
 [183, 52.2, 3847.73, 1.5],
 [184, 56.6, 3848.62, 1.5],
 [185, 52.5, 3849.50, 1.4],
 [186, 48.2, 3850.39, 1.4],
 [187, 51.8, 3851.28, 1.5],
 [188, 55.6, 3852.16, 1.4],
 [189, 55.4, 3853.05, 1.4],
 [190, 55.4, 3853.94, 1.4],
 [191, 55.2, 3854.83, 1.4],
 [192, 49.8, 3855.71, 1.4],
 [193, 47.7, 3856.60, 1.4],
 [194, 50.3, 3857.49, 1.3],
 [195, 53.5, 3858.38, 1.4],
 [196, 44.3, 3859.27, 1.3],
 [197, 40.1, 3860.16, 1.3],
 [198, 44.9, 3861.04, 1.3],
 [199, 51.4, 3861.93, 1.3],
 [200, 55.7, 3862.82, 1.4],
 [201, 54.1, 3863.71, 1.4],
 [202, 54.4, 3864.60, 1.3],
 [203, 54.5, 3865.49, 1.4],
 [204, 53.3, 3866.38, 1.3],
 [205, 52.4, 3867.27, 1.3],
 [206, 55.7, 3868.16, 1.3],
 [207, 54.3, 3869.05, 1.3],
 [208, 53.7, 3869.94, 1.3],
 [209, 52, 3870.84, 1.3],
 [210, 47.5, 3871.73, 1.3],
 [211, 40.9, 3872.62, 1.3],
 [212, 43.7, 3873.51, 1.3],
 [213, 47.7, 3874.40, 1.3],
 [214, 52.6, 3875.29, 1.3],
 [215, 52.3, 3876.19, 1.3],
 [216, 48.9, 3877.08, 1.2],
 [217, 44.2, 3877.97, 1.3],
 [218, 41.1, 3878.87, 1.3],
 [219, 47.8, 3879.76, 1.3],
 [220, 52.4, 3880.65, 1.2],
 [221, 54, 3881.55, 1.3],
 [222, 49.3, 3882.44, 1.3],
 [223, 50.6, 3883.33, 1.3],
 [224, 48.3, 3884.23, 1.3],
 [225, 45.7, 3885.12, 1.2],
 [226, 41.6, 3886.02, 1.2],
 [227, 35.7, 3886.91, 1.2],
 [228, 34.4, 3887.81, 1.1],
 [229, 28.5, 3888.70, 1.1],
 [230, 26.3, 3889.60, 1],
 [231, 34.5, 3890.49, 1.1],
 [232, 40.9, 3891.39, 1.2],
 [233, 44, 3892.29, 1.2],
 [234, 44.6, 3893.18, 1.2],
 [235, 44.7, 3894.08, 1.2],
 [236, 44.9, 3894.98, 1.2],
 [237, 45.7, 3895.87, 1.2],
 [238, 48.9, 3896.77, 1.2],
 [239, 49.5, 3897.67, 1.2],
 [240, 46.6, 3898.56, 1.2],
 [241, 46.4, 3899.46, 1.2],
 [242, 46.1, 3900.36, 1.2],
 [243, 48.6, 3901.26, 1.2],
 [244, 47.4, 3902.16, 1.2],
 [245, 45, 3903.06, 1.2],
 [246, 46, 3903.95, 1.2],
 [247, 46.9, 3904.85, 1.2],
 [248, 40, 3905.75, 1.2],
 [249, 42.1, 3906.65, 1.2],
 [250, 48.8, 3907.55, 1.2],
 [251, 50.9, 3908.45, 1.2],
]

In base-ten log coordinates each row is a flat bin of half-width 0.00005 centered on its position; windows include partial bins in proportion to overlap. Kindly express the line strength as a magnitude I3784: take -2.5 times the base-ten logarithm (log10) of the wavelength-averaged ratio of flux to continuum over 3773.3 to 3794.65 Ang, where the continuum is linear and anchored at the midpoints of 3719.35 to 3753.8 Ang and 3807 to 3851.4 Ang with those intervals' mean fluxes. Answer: -0.21 mag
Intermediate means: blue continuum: 36.8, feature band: 48.5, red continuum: 43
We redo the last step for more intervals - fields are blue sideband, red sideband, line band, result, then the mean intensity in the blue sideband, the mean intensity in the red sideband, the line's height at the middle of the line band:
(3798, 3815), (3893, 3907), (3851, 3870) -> -0.124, 47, 45.9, 46.4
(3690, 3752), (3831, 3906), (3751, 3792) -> -0.117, 38.1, 45.3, 40.6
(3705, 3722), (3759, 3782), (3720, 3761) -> 0.076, 37.9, 44.4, 41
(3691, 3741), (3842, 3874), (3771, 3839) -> 0.049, 38.5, 50.6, 46.1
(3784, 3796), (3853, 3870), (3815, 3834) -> 0.174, 46.3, 51.7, 48.9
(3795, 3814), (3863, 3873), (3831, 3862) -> 0.156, 45.7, 52.2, 50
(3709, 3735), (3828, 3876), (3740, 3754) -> 0.056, 38.5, 45.4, 39.8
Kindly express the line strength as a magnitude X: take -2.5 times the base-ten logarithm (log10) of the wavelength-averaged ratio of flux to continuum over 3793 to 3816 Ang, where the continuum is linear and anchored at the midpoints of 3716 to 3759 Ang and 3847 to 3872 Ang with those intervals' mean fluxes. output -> 0.01 mag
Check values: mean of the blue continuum 38.5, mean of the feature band 45.3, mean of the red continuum 51.9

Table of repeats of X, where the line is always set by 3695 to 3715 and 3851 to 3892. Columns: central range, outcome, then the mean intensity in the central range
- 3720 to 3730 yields 0.056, 37.7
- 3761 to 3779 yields -0.025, 43.2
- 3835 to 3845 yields 0.268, 36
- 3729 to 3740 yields 0.132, 35.6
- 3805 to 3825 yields -0.078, 48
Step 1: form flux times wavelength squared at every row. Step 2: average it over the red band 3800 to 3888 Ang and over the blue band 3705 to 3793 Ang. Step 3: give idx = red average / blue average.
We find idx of 1.18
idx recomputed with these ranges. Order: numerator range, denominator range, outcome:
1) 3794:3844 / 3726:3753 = 1.17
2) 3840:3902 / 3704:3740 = 1.38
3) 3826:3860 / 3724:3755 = 1.19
